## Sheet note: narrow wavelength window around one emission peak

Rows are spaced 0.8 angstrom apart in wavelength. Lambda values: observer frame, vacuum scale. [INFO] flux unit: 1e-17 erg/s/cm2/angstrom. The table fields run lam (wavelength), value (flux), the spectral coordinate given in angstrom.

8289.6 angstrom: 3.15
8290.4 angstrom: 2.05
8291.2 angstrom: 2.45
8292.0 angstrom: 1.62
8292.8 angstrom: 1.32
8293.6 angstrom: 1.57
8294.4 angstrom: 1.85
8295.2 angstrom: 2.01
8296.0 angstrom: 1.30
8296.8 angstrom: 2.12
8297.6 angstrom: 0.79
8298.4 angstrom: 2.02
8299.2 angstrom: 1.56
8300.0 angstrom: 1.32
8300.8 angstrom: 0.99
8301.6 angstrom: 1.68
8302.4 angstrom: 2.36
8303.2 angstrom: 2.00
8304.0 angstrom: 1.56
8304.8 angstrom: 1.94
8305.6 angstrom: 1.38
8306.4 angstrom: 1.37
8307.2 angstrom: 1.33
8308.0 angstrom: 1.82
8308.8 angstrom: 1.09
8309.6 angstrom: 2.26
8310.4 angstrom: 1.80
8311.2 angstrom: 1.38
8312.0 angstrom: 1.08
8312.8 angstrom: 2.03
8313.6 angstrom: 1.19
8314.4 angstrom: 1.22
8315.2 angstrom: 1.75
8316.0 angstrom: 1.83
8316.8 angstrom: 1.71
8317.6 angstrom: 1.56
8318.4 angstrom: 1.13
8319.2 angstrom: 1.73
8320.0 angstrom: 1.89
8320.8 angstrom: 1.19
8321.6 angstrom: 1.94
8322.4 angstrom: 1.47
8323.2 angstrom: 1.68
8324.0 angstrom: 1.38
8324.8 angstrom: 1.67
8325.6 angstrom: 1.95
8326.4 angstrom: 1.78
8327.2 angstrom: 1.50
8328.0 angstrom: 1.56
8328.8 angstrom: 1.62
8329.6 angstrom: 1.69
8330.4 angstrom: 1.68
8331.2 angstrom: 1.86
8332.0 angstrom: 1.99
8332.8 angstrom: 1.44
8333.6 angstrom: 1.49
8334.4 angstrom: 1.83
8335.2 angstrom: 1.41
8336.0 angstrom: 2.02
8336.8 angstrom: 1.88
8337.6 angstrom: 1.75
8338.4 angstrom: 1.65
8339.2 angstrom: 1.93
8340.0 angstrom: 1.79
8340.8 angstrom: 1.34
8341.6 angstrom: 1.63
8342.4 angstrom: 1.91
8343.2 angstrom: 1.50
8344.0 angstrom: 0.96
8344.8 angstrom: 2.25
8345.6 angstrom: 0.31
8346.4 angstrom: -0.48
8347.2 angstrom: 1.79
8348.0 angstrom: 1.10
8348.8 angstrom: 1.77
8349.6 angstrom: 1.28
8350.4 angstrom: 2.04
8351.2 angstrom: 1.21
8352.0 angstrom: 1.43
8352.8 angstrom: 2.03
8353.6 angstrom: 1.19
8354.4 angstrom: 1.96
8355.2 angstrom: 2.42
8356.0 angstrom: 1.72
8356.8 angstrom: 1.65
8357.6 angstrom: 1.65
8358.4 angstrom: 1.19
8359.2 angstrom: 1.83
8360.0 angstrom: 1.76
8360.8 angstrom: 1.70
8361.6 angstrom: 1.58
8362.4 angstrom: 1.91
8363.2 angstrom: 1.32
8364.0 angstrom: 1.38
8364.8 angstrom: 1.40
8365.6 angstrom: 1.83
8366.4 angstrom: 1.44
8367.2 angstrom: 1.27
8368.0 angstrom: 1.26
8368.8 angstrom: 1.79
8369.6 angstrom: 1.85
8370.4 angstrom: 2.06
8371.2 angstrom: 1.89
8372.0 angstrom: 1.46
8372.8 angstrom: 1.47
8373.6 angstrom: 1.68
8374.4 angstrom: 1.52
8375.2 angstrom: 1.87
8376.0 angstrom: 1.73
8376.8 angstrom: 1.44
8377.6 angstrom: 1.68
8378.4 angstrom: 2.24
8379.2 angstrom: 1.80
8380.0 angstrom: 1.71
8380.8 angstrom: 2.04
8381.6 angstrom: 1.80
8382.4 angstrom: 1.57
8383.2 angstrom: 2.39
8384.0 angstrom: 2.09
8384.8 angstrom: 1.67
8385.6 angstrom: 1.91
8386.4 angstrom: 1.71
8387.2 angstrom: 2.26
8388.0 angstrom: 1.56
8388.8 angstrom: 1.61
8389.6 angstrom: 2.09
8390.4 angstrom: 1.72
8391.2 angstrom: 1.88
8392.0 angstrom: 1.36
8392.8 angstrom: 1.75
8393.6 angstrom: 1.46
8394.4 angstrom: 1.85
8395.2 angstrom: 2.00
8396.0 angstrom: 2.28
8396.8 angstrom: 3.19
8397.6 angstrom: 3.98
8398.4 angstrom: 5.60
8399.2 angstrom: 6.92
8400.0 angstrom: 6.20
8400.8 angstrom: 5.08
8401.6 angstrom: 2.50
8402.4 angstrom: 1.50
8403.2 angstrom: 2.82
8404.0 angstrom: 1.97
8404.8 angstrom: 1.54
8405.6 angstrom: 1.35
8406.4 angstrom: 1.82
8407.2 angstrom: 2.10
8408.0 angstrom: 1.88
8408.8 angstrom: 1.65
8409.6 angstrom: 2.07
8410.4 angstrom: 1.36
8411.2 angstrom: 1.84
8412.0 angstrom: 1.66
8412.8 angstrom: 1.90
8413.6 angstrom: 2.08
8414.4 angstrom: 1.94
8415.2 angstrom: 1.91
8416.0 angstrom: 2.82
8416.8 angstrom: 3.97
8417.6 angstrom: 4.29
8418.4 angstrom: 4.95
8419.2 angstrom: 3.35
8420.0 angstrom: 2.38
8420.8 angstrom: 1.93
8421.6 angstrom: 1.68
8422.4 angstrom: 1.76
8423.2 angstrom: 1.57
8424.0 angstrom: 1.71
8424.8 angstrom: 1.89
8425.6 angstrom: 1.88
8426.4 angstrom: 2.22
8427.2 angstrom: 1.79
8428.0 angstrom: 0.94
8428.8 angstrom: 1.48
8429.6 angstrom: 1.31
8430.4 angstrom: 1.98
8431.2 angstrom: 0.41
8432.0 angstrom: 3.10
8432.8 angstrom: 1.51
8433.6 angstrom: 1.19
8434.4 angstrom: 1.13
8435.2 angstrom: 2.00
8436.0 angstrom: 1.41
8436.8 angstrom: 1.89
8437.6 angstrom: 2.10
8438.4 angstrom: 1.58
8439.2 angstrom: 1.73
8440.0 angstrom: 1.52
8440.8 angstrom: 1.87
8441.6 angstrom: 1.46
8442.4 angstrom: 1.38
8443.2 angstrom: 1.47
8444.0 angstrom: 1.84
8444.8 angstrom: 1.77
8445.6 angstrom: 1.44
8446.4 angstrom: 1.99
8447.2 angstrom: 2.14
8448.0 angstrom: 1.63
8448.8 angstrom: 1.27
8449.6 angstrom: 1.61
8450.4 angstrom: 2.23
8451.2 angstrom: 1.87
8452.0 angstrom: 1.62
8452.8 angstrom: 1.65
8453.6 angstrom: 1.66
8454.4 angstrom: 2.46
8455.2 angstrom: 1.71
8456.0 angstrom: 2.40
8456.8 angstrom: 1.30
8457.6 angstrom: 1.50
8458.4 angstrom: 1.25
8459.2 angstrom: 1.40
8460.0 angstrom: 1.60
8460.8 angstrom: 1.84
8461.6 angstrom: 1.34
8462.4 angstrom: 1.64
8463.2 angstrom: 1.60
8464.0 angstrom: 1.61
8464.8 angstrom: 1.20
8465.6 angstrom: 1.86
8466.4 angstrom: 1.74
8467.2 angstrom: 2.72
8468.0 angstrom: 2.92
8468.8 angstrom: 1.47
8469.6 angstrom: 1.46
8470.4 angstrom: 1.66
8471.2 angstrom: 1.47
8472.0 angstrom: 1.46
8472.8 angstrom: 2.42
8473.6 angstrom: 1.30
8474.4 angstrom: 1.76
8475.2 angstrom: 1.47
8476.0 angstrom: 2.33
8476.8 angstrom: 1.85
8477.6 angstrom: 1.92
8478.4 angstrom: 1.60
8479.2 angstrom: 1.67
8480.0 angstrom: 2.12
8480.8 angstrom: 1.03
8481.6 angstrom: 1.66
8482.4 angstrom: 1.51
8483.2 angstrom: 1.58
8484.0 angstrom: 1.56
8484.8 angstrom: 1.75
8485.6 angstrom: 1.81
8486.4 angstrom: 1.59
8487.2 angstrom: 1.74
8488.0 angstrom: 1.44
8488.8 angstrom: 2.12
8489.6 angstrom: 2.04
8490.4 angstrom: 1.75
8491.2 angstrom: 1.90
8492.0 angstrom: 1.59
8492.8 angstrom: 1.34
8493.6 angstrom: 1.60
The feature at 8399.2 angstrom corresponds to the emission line [S II] 6716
